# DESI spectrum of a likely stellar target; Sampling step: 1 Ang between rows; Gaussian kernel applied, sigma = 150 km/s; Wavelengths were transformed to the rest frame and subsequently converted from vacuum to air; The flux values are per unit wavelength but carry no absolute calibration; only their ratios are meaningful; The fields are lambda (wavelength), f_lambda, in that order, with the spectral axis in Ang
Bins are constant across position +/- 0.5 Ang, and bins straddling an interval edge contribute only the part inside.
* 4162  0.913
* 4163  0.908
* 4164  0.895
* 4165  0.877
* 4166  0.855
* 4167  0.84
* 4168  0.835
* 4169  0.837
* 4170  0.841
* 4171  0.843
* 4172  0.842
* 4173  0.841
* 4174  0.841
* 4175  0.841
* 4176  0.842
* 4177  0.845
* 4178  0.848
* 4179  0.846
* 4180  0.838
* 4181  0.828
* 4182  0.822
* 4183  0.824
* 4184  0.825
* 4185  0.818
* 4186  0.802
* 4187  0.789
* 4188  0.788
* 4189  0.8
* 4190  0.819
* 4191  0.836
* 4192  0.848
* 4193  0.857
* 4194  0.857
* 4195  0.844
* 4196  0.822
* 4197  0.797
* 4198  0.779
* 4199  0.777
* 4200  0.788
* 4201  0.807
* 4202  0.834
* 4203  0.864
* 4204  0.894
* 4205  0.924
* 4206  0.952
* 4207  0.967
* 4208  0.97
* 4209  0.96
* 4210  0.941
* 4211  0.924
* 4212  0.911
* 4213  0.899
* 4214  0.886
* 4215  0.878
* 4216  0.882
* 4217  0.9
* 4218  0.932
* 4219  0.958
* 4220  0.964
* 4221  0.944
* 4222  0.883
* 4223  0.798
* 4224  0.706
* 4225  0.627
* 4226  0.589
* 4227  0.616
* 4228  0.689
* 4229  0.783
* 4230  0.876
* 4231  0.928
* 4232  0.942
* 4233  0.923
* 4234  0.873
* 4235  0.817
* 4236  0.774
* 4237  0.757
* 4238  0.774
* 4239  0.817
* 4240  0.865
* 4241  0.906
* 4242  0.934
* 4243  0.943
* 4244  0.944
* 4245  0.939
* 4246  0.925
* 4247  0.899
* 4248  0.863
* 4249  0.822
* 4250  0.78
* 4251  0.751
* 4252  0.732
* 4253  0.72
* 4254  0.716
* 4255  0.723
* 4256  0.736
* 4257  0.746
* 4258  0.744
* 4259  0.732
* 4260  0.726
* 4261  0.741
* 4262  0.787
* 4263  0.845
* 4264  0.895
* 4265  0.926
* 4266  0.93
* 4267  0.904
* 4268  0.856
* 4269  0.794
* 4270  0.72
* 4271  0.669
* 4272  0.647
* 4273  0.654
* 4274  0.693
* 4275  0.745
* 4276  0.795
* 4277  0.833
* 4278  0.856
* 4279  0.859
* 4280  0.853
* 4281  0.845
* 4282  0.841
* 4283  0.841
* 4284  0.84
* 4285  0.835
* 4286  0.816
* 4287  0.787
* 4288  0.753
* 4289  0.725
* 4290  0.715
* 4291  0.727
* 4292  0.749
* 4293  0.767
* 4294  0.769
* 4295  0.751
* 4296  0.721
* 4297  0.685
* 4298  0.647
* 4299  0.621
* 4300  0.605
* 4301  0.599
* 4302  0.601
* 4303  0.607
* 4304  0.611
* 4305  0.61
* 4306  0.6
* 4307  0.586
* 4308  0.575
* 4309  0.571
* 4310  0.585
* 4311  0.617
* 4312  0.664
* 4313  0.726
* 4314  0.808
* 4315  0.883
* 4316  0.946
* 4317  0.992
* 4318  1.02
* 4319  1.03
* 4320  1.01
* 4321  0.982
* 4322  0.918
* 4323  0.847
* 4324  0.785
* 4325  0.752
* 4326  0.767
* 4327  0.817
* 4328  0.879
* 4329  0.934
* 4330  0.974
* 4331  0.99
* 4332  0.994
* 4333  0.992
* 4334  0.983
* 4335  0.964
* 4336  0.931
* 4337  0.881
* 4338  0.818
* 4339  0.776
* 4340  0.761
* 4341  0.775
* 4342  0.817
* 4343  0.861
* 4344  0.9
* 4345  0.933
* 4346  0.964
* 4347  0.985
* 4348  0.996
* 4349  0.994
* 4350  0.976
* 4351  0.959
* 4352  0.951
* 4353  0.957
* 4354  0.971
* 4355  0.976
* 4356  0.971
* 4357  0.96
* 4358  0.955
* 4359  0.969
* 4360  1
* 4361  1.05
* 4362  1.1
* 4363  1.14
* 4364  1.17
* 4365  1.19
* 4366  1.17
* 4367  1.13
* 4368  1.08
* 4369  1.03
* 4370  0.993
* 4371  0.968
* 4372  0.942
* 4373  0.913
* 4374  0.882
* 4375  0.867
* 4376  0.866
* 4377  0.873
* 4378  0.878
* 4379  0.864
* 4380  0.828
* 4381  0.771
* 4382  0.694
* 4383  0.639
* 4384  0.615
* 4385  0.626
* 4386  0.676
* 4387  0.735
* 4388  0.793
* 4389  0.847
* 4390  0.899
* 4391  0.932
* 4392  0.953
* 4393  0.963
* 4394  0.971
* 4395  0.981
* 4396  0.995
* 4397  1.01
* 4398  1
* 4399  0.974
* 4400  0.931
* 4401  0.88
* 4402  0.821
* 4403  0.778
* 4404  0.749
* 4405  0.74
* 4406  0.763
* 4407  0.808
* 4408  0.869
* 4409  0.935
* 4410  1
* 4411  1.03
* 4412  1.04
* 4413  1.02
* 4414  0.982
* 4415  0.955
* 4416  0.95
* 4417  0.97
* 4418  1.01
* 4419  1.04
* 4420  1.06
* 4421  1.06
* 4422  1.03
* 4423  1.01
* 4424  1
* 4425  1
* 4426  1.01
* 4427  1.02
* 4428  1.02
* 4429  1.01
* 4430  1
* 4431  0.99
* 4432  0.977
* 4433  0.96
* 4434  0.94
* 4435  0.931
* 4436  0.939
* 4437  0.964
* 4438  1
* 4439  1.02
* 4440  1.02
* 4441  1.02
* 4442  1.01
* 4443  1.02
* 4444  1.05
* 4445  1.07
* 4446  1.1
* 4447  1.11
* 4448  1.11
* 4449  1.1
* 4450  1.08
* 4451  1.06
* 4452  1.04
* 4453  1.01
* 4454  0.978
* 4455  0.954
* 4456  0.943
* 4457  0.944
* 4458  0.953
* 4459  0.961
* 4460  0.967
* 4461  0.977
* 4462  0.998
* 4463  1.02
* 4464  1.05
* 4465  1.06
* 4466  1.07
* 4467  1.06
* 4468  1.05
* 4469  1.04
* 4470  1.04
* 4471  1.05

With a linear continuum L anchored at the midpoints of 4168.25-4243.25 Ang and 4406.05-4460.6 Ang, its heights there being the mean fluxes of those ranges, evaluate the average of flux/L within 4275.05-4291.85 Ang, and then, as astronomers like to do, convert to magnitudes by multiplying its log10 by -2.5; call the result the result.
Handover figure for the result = 0.12 mag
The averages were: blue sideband 0.845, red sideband 0.999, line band 0.805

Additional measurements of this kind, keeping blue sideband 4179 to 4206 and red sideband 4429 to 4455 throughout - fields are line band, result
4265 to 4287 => 0.11 mag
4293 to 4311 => 0.39 mag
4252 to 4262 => 0.19 mag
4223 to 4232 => 0.15 mag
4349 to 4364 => -0.05 mag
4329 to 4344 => 0.05 mag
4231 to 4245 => -0.01 mag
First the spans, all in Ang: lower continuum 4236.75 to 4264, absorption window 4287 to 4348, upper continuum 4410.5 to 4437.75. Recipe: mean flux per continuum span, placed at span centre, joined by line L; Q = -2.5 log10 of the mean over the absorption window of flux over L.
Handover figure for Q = 0.11 mag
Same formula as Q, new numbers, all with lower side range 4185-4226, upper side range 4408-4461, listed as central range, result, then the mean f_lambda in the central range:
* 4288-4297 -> 0.23 mag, 0.738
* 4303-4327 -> 0.20 mag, 0.775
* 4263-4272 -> 0.09 mag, 0.827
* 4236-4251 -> 0.02 mag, 0.862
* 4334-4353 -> 0.05 mag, 0.906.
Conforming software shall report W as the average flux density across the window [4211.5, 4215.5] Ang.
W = 0.893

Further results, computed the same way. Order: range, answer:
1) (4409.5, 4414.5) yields 1.01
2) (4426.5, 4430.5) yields 1.01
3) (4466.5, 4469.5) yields 1.05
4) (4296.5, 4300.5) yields 0.639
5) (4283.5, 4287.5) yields 0.819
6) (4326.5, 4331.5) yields 0.919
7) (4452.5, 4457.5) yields 0.966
